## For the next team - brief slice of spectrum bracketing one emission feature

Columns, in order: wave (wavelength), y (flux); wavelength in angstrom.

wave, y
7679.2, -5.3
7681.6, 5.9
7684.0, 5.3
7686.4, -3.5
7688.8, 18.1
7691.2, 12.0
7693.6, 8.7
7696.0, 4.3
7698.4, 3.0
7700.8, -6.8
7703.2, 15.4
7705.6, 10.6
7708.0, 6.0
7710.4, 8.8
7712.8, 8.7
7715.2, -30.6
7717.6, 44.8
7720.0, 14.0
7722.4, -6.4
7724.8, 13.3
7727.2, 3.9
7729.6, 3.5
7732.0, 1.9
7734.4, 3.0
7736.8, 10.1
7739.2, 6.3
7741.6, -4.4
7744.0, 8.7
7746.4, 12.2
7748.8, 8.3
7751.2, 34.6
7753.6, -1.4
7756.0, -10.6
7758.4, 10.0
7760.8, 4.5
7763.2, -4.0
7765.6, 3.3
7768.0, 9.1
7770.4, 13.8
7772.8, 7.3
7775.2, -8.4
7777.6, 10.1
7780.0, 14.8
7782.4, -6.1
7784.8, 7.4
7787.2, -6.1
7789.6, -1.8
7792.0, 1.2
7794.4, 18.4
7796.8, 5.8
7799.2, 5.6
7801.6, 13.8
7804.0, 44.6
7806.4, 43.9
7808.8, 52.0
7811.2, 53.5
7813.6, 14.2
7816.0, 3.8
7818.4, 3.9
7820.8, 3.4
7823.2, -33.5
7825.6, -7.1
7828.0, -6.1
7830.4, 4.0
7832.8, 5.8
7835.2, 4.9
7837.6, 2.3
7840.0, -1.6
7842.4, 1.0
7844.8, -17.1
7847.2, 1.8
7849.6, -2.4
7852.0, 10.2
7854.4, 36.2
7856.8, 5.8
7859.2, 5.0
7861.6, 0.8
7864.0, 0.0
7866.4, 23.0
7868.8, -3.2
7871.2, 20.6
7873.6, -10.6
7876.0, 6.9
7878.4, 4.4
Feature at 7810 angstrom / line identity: [O II]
